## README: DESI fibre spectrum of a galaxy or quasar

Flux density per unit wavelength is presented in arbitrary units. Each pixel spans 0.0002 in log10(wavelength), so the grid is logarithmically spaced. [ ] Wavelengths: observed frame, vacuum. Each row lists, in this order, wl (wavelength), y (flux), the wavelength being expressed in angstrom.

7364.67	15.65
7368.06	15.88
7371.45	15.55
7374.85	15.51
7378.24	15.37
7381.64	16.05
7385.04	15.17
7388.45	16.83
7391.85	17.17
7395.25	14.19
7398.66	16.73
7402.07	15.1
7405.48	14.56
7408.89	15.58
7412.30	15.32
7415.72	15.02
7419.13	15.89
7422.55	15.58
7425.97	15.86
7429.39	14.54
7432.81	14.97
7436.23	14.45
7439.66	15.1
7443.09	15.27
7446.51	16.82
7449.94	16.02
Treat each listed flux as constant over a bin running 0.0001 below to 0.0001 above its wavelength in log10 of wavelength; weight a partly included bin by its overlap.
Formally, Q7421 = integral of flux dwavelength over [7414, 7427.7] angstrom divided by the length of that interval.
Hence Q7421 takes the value 15.6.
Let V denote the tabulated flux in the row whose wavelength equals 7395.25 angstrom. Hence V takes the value 14.19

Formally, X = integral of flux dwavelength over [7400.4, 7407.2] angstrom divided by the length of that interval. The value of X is 14.8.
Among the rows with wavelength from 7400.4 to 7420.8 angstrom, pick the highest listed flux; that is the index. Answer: 15.89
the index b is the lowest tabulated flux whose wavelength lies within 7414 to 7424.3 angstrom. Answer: 15.02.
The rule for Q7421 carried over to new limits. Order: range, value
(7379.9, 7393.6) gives 16.3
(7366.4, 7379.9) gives 15.6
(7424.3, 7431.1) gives 15.2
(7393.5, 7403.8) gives 15.3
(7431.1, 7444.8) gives 14.9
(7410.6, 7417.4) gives 15.2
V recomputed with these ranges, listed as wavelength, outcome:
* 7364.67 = 15.65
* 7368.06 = 15.88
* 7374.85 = 15.51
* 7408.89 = 15.58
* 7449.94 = 16.02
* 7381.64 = 16.05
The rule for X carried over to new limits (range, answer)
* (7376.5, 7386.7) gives 15.5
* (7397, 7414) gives 15.5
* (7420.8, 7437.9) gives 15.1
